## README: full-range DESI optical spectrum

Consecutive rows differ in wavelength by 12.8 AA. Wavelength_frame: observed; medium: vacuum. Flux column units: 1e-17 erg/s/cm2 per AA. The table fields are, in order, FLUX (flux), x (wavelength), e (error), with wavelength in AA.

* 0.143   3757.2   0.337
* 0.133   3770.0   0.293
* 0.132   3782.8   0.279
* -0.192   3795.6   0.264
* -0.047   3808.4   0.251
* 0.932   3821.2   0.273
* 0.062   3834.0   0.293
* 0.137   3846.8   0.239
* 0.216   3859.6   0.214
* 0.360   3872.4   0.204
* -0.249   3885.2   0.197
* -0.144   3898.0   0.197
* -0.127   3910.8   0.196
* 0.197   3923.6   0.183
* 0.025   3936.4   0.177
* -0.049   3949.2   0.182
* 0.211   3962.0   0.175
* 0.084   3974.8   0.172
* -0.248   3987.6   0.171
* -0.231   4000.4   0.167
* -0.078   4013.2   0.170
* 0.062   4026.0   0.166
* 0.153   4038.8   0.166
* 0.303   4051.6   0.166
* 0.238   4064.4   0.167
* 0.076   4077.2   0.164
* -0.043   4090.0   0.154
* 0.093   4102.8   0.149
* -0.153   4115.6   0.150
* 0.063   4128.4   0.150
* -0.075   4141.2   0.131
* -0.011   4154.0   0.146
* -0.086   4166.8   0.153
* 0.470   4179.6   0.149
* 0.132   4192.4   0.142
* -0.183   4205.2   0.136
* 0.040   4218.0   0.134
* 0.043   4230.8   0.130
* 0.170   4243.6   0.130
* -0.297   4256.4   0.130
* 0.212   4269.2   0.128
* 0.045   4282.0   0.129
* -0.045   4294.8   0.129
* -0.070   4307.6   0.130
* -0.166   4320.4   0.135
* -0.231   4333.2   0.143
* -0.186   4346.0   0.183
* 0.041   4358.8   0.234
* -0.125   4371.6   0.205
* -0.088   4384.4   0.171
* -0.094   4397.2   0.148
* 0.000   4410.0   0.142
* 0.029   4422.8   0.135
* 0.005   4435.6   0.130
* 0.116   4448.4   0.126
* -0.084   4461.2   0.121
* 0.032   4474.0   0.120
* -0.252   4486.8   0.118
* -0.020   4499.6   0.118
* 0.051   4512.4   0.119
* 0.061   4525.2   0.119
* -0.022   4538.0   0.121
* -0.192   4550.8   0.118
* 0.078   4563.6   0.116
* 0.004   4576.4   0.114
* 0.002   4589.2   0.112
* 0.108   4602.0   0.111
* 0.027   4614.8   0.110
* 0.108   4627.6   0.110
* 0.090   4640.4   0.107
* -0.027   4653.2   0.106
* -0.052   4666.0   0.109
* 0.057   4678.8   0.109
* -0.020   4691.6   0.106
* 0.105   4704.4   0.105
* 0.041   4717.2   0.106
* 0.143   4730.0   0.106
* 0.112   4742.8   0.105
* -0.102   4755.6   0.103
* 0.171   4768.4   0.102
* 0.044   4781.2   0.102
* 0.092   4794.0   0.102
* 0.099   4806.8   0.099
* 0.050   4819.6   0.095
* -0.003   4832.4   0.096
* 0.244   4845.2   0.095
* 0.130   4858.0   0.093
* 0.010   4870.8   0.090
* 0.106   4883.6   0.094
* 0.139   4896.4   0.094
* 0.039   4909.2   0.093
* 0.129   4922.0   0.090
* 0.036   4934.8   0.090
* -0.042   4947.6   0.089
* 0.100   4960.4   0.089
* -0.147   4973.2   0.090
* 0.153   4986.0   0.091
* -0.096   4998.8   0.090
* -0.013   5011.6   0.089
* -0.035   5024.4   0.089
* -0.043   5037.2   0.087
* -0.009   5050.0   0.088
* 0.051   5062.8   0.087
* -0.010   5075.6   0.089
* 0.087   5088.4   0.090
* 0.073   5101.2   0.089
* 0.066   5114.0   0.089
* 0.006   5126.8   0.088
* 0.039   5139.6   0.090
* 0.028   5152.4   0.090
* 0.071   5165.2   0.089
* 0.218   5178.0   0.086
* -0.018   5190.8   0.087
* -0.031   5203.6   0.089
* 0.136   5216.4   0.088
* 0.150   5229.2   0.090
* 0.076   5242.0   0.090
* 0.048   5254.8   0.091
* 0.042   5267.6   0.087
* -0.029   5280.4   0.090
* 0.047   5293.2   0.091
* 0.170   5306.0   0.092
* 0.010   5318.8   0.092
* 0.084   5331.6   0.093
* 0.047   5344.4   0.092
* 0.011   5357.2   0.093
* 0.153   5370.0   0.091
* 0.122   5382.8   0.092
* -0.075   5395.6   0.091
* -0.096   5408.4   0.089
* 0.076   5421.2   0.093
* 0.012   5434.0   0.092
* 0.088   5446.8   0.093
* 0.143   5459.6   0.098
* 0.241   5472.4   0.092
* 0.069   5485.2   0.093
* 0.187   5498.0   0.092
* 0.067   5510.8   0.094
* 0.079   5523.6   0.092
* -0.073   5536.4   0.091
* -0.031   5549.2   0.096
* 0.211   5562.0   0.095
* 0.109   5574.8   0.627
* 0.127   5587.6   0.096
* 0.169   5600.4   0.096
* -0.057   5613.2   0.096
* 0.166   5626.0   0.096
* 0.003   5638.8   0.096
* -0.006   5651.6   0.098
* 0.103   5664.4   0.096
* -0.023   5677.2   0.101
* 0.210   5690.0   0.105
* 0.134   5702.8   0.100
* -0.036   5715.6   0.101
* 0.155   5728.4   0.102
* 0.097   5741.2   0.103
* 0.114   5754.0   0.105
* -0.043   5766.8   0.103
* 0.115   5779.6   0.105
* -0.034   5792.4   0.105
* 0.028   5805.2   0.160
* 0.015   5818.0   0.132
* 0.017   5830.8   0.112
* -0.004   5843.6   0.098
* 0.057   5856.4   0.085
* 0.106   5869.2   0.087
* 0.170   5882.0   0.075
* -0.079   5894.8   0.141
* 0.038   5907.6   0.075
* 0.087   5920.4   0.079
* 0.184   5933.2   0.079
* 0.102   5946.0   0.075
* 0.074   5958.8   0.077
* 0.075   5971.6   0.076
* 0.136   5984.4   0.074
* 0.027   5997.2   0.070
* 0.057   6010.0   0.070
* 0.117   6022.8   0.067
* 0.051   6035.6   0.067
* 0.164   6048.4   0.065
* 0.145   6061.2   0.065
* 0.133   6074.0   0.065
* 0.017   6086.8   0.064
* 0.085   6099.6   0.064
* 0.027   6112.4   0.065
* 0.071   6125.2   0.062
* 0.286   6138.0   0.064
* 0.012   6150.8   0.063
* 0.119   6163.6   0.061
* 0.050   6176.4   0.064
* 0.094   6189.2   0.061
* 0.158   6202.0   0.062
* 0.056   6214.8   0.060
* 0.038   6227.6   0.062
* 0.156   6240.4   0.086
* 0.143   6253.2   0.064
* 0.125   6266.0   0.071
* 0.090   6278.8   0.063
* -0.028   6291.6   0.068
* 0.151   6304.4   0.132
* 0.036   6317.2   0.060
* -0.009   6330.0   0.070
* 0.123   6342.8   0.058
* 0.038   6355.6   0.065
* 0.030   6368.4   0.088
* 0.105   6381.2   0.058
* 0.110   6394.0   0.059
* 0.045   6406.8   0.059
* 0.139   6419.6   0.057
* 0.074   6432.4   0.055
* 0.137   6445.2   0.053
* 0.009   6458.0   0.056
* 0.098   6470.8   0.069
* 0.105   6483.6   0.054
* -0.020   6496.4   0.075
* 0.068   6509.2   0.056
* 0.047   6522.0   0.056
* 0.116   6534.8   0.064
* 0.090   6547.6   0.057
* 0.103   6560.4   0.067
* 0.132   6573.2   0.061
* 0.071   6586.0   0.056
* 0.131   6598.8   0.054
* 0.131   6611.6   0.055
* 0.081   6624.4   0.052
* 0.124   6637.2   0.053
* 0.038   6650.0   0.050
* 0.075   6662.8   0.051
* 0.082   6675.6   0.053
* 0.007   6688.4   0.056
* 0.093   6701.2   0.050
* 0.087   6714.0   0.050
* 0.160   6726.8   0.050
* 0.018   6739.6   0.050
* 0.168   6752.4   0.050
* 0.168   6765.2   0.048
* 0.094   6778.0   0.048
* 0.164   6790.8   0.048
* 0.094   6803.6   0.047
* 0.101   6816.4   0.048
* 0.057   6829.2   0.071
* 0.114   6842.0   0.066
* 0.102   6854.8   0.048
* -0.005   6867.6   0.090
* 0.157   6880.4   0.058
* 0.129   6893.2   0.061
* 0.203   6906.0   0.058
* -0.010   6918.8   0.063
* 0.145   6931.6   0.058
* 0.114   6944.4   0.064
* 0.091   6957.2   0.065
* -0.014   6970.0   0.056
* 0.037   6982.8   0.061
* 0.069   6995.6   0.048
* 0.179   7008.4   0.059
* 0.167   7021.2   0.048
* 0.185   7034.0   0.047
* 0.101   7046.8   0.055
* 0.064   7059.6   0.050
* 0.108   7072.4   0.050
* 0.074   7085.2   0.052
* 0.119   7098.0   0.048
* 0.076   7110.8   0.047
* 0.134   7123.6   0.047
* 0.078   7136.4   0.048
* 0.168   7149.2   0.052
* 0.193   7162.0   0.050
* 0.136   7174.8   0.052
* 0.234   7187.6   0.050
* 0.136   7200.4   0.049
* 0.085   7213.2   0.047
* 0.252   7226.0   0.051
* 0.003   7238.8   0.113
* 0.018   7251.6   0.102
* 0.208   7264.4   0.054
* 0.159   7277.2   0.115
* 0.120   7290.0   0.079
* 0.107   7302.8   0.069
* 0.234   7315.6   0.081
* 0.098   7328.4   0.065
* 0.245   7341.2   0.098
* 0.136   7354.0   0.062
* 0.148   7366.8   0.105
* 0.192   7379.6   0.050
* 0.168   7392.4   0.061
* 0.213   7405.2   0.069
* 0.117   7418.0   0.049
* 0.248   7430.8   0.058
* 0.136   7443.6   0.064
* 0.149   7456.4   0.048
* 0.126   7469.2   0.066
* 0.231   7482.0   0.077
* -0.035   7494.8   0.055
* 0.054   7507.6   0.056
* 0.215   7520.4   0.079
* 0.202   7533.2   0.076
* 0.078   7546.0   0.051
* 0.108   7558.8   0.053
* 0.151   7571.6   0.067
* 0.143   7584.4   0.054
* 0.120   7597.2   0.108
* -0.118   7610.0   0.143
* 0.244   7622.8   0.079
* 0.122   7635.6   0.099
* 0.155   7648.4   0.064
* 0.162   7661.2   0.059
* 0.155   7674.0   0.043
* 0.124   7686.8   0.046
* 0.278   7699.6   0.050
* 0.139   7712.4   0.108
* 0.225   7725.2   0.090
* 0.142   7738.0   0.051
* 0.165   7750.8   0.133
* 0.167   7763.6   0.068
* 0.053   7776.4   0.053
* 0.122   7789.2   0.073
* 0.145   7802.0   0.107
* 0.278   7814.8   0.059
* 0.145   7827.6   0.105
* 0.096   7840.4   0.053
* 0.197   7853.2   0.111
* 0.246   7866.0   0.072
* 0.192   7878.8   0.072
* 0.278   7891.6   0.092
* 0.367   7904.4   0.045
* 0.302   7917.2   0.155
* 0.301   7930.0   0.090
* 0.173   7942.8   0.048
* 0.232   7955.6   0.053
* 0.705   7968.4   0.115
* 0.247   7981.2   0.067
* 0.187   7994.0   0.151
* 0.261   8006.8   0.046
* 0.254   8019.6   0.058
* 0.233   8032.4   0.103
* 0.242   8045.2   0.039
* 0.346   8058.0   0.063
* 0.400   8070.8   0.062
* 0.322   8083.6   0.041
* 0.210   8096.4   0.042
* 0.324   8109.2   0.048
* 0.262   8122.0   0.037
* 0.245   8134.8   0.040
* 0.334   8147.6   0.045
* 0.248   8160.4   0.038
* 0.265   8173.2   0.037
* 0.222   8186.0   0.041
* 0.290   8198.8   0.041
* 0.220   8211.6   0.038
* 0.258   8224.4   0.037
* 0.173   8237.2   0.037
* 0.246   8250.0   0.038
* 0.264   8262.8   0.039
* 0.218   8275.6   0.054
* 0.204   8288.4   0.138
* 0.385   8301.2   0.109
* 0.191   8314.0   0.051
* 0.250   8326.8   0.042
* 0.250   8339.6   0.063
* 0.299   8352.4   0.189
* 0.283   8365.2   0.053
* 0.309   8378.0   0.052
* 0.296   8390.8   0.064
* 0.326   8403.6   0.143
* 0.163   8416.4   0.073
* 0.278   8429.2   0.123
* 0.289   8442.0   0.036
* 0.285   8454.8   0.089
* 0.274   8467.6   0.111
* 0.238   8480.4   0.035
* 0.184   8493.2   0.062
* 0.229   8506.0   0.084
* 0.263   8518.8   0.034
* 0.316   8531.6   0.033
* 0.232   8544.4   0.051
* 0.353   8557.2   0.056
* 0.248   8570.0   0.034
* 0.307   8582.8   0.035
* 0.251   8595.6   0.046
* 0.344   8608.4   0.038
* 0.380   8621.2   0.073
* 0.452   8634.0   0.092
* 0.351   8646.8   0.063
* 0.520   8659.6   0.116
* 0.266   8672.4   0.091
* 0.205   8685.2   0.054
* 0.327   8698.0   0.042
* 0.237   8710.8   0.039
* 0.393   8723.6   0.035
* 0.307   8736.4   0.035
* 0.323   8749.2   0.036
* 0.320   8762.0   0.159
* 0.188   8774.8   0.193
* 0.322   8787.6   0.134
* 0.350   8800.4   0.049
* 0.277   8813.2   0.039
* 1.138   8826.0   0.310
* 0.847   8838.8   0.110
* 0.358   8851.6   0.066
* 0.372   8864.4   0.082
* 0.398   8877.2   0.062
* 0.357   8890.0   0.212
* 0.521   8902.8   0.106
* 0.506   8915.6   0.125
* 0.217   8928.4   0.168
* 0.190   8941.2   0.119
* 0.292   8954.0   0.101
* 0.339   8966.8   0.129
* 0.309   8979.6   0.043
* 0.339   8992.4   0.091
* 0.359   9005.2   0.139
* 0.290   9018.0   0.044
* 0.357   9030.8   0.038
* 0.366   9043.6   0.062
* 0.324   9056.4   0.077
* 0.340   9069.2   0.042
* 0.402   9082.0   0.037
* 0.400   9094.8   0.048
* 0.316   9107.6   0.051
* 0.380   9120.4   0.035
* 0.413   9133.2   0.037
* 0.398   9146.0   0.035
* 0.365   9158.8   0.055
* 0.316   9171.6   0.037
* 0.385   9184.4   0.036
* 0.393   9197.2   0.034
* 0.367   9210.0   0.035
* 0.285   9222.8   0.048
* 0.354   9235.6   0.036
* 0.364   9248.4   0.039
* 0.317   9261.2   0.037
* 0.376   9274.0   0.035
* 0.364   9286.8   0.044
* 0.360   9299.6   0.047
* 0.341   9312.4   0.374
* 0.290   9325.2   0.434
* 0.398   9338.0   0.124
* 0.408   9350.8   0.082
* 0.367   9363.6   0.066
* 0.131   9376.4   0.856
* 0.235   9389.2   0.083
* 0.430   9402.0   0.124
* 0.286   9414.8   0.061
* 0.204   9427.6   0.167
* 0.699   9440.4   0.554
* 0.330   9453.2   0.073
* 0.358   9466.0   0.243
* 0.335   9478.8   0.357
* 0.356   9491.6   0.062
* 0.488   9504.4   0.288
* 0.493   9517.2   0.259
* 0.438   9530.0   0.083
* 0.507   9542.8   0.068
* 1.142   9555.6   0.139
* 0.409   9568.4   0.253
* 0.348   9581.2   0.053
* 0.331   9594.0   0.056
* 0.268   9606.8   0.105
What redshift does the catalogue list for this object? 0.974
